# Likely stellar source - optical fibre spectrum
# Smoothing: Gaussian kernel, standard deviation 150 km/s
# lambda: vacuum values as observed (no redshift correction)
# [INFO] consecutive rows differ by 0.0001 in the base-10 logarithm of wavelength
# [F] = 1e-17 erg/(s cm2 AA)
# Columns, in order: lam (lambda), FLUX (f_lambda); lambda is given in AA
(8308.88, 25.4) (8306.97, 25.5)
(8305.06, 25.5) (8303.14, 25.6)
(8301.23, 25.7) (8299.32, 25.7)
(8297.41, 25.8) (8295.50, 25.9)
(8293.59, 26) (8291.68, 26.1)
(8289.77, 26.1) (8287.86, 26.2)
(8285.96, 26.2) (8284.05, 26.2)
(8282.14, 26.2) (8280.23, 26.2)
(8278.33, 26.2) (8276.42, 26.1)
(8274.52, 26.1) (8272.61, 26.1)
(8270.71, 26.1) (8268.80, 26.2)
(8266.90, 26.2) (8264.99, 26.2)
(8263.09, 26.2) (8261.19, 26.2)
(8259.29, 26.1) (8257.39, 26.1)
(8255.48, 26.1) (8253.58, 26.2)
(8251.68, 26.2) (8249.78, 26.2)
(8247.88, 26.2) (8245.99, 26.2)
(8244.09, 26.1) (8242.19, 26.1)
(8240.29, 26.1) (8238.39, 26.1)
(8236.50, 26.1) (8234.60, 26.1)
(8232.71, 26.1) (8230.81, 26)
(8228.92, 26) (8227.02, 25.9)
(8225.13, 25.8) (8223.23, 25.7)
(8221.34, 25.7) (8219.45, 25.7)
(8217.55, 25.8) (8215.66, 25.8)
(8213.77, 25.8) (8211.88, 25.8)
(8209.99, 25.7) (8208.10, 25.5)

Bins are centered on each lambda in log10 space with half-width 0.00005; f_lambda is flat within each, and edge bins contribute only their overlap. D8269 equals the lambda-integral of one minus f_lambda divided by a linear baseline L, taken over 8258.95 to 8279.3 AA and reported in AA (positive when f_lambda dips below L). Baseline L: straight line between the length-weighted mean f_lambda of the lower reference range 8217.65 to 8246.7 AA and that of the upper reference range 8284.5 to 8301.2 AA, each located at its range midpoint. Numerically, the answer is -0.13 AA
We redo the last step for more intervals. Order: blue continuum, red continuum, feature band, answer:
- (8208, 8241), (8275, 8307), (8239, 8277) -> -0.3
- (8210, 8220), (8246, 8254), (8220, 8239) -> 0.0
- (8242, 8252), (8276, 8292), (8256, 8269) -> 0.0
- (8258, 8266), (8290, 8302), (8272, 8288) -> -0.1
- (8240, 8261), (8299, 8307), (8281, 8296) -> -0.2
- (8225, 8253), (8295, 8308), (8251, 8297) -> -0.5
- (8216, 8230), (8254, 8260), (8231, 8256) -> -0.2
